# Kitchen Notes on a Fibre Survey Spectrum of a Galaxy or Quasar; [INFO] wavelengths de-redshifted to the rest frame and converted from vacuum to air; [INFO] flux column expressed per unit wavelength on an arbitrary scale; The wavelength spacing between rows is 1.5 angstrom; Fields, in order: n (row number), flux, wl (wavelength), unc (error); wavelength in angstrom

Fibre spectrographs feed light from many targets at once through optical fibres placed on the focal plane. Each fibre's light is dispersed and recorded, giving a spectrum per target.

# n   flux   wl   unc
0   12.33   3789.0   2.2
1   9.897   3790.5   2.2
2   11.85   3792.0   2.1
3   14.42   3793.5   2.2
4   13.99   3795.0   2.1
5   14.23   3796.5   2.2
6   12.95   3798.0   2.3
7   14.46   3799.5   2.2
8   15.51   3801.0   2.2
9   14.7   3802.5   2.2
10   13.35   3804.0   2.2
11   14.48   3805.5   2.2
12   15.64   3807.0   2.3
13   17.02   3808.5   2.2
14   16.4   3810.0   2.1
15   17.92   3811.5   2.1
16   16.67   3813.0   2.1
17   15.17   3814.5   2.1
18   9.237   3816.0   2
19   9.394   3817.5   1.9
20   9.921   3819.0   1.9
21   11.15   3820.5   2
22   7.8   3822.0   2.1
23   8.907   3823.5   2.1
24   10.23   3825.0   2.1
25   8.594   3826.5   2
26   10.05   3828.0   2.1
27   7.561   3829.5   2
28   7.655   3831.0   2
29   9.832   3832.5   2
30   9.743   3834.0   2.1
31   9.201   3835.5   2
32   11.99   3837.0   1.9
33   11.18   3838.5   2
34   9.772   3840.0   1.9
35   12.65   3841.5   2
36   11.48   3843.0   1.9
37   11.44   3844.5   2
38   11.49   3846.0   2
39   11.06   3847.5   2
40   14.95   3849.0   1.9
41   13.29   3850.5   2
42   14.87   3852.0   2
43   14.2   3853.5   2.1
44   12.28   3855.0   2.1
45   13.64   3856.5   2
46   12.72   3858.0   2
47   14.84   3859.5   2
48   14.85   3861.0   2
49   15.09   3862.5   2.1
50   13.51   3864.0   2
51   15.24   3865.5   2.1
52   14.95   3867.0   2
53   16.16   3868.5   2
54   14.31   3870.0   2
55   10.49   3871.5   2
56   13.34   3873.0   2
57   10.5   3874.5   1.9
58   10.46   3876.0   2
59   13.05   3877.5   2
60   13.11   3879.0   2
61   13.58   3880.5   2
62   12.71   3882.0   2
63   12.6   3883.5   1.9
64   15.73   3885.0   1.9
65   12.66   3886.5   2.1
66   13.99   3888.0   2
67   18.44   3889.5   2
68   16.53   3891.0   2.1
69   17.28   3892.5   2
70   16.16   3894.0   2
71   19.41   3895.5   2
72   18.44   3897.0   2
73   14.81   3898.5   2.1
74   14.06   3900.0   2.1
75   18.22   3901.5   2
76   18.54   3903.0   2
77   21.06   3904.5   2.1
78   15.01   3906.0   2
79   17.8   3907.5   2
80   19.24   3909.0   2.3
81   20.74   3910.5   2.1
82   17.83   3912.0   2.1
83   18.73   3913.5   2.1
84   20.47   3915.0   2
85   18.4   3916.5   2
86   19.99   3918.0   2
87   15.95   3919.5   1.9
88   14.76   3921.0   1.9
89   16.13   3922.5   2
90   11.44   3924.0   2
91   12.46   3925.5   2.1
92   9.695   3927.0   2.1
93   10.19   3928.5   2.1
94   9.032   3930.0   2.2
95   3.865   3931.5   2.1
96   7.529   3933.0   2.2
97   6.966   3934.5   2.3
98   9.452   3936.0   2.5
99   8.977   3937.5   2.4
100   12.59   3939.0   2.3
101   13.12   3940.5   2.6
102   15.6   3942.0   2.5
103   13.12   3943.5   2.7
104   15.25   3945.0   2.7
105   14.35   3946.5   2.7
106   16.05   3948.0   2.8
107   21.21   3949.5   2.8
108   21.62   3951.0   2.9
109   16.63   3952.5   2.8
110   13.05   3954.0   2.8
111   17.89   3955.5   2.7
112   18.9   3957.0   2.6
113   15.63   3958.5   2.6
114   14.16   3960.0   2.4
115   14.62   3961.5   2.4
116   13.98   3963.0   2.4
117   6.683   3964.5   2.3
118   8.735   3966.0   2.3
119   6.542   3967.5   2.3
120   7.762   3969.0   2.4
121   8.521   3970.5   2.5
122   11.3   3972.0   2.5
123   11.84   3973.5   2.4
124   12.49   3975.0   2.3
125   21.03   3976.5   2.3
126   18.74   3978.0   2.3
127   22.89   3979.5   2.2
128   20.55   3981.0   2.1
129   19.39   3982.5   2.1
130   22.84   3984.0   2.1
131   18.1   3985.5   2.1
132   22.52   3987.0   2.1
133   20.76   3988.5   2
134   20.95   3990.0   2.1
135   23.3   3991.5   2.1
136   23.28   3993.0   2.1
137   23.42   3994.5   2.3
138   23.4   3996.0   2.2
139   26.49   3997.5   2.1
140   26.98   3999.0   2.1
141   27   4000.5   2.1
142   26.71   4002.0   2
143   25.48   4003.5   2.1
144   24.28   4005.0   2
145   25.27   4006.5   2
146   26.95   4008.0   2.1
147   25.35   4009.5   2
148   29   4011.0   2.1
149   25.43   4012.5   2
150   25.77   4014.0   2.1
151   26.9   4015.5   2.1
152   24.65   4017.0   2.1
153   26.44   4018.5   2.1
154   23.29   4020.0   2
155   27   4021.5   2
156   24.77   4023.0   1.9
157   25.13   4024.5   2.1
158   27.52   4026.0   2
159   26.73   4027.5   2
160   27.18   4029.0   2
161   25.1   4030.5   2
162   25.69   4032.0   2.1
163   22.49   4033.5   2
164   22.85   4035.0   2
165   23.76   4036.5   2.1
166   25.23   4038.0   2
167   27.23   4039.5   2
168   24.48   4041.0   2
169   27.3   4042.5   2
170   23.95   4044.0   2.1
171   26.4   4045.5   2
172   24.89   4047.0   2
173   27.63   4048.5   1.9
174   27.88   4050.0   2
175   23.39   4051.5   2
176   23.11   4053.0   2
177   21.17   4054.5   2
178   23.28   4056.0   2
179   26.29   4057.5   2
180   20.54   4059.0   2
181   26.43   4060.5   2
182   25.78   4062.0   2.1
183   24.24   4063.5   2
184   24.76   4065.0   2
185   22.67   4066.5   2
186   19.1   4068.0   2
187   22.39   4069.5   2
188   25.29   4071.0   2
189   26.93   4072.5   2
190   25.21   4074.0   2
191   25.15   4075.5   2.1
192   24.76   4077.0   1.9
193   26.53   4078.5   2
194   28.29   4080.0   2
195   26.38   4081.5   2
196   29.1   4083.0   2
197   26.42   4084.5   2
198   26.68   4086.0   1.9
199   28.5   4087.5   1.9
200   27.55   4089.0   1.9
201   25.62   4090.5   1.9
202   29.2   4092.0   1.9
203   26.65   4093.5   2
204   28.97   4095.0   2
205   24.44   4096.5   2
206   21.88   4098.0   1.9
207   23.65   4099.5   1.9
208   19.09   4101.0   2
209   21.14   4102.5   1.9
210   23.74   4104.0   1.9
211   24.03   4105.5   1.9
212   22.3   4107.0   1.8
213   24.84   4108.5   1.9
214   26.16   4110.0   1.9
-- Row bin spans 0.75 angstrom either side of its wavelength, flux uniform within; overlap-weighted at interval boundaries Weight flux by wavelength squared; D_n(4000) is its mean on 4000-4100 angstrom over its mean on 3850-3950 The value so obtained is 1.90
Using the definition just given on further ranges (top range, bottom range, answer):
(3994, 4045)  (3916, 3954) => 2.00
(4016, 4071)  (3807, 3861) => 2.31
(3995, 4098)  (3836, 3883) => 2.16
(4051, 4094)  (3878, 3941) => 1.86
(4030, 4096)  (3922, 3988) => 1.91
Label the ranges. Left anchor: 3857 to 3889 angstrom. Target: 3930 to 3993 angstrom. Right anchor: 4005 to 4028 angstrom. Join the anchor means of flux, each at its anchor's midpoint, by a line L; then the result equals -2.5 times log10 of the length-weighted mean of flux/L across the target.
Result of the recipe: 0.394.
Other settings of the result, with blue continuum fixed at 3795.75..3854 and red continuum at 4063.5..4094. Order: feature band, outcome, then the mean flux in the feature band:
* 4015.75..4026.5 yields -0.13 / 25.6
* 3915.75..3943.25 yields 0.42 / 12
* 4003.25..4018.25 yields -0.17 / 25.9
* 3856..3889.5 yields 0.08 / 13.6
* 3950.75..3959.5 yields 0.13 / 16.9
